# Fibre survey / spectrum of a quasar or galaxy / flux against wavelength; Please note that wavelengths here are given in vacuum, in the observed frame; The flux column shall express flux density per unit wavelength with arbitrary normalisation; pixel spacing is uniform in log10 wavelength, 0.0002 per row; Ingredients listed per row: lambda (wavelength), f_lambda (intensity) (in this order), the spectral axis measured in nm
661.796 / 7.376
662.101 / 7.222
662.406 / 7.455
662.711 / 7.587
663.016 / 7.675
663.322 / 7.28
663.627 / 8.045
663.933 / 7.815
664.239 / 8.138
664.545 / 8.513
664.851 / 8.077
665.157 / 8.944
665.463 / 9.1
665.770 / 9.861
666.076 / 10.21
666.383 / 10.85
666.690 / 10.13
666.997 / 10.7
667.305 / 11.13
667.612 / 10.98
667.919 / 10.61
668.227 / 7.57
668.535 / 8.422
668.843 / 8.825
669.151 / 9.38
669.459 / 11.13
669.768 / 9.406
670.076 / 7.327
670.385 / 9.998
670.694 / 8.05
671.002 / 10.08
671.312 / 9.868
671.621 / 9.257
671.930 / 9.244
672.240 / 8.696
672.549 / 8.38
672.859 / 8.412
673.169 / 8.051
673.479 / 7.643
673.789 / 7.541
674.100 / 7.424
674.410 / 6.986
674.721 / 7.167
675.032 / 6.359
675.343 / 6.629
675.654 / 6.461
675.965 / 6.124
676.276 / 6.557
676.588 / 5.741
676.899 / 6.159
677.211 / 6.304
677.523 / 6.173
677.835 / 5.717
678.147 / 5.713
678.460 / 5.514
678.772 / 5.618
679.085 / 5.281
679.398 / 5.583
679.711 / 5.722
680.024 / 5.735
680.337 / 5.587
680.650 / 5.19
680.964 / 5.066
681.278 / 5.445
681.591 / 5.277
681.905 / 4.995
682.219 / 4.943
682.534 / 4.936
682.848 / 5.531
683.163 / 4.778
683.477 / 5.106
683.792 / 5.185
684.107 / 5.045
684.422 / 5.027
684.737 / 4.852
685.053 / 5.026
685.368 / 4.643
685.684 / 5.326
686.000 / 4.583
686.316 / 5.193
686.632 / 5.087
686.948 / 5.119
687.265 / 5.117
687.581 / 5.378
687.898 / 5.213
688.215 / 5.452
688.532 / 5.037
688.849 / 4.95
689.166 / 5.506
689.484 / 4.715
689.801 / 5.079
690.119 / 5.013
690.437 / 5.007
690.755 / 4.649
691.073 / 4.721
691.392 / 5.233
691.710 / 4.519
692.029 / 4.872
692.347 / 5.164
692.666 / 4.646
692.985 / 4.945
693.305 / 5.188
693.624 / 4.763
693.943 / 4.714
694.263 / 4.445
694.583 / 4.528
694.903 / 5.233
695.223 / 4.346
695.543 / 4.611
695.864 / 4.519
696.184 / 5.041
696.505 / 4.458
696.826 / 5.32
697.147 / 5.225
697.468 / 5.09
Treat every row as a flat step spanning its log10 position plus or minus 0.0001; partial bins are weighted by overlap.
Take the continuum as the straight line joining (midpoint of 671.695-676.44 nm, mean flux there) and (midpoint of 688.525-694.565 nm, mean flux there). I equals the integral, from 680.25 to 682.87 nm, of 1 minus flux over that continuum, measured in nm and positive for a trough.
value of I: 0.48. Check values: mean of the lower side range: 7.47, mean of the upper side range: 4.89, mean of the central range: 5.19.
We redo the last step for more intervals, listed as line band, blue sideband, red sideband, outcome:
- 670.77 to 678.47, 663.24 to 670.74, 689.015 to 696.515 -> 0.645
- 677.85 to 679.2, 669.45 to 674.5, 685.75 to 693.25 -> 0.319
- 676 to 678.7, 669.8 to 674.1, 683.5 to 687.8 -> 0.465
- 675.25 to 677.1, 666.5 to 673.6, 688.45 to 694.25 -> 0.407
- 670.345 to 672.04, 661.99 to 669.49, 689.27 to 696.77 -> -0.252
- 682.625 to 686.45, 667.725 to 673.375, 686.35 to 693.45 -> 0.695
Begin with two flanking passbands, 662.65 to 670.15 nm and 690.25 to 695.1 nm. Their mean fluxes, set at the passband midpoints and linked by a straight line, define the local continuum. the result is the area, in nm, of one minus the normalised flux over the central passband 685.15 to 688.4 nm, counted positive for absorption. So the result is 0.39 nm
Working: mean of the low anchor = 9.15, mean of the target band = 5.11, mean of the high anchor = 4.84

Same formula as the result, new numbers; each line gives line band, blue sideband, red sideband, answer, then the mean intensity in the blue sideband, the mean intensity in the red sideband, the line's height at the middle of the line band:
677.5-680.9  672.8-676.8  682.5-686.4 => 0.27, 6.96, 5.02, 6.07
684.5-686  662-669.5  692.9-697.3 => 0.31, 9.01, 4.81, 6.22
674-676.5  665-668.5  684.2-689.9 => 0.39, 9.95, 5.07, 7.91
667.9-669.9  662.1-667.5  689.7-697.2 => -0.23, 8.88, 4.84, 8.3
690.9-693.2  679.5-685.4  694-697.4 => 0.01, 5.18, 4.78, 4.89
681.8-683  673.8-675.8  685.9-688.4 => 0.15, 6.89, 5.15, 5.82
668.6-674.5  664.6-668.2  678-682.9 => -0.33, 9.93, 5.38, 8.26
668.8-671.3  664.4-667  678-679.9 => -0.33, 9.54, 5.57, 8.24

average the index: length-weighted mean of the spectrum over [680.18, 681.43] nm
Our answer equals 5.32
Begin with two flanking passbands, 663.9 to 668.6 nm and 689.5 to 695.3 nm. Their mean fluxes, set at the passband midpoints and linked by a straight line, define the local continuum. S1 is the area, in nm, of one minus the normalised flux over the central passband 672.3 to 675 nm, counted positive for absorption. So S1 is 0.171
